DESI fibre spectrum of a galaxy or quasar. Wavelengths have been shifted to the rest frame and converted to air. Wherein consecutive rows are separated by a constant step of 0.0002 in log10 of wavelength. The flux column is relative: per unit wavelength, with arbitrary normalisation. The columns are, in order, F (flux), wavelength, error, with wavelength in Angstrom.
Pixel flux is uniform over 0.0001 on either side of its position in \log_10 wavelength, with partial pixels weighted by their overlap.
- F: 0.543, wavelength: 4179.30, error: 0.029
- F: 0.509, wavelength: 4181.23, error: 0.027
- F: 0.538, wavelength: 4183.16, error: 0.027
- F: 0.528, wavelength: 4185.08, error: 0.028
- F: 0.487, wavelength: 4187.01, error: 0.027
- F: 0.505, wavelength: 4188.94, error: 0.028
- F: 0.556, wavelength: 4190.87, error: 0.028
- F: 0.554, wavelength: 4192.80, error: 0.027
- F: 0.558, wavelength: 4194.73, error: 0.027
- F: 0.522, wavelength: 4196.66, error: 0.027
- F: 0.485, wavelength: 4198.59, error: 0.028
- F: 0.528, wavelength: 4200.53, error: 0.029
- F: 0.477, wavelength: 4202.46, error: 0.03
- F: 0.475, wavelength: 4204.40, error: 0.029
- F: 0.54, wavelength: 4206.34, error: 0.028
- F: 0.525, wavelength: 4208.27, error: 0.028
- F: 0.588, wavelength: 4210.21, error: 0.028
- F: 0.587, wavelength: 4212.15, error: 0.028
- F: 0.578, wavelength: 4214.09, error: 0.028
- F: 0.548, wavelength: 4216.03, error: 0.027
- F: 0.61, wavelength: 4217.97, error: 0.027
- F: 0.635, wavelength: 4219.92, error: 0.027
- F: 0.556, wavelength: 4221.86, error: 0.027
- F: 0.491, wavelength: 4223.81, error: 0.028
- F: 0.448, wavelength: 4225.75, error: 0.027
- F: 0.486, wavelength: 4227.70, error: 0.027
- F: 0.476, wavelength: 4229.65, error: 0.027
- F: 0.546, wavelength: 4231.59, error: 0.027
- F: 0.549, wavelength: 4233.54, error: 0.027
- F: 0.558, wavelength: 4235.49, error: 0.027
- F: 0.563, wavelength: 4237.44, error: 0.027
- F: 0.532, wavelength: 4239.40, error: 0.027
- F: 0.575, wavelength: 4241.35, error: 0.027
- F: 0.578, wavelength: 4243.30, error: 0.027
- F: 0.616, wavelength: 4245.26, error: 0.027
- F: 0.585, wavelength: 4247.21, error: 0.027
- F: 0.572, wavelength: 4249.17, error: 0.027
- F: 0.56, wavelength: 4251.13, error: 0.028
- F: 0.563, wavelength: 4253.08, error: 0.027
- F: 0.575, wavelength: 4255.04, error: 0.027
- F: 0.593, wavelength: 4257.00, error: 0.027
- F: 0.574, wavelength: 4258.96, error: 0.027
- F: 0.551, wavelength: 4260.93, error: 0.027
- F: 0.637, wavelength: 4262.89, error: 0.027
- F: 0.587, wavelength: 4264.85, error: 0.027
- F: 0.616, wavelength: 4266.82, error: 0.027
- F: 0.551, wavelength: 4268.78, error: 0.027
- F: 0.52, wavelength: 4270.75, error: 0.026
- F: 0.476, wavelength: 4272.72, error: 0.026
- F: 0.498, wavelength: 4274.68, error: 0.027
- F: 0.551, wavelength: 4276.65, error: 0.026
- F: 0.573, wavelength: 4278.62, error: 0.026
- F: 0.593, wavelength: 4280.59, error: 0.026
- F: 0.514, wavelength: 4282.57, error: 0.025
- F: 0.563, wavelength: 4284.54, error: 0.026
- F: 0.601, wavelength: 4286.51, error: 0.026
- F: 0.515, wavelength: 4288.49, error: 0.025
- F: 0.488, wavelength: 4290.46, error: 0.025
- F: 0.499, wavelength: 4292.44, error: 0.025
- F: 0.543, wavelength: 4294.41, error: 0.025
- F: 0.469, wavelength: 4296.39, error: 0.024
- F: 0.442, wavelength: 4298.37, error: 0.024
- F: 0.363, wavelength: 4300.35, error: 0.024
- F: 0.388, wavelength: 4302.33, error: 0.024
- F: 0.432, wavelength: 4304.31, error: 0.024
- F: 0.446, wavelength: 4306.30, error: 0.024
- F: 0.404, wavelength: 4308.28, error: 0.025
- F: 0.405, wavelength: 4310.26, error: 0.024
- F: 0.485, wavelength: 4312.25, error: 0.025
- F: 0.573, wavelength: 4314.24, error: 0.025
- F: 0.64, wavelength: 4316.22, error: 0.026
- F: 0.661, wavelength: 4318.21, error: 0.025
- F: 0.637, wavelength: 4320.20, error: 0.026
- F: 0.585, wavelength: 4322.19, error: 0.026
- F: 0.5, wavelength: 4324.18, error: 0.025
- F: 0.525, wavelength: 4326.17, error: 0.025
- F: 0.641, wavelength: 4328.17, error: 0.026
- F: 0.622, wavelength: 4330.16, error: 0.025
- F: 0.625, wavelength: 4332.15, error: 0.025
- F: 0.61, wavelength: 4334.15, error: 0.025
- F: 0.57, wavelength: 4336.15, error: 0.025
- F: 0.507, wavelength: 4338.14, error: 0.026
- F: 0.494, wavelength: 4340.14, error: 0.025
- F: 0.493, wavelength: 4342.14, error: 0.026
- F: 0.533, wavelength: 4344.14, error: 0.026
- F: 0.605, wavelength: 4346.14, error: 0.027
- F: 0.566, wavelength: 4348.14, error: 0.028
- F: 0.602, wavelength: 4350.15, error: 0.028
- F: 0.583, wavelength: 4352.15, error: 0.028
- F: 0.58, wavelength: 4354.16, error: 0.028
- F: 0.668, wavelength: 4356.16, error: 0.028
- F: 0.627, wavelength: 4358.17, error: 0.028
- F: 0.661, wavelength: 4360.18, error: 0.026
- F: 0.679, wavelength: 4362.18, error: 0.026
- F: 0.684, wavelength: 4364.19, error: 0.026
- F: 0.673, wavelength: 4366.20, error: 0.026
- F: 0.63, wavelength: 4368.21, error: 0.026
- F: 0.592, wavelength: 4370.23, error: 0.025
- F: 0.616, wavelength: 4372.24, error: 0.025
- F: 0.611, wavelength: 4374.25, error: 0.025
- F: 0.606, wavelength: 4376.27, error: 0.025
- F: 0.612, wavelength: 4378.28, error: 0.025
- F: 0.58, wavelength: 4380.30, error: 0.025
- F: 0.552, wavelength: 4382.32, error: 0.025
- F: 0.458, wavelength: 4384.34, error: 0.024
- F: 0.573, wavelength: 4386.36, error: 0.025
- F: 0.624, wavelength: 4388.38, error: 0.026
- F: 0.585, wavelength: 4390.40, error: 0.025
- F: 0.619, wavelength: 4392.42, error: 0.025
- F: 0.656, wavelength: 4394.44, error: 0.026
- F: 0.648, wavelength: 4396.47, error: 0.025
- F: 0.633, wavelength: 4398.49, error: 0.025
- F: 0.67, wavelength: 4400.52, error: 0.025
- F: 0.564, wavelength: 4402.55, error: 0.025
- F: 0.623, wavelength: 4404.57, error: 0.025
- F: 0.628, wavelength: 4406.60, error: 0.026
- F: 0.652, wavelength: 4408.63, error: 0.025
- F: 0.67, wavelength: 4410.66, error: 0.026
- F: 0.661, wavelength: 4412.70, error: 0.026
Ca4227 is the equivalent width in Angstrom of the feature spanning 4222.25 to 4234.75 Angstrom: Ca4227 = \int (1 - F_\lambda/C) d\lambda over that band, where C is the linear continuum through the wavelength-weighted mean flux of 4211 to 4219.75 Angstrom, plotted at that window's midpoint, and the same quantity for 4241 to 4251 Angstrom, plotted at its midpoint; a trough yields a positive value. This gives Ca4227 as 1.7 Angstrom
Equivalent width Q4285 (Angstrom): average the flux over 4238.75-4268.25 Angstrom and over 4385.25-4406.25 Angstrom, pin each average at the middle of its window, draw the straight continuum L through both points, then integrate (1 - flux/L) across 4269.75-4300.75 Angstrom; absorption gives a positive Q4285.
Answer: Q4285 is 3.9 Angstrom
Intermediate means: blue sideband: 0.581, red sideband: 0.619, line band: 0.516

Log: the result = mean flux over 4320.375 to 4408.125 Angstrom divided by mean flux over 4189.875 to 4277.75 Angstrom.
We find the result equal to 1.09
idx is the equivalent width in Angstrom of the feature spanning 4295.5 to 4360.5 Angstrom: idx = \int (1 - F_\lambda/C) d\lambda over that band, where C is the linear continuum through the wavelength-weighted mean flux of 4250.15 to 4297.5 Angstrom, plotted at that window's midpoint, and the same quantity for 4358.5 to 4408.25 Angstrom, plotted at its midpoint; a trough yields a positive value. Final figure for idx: 4.57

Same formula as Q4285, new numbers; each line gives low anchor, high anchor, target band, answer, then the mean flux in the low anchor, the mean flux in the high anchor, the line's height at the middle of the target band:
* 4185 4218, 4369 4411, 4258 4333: 4.8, 0.534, 0.607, 0.571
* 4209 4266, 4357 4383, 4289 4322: 5.6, 0.563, 0.626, 0.595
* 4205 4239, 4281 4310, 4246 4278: -3.5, 0.545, 0.477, 0.508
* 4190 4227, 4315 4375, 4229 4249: -0.2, 0.54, 0.601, 0.553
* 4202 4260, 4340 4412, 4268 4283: 0.9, 0.553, 0.609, 0.57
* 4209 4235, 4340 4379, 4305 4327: 2.1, 0.546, 0.608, 0.589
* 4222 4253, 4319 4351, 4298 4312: 3.7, 0.543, 0.57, 0.562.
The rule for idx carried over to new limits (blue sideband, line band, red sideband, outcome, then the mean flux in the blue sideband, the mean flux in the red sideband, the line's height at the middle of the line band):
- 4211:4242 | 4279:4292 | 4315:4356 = 0.5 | 0.546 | 0.581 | 0.565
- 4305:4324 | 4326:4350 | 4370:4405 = -0.6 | 0.534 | 0.601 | 0.556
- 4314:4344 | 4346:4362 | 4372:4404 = -0.8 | 0.578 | 0.6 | 0.587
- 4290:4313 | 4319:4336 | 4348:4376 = -2.2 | 0.446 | 0.628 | 0.524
